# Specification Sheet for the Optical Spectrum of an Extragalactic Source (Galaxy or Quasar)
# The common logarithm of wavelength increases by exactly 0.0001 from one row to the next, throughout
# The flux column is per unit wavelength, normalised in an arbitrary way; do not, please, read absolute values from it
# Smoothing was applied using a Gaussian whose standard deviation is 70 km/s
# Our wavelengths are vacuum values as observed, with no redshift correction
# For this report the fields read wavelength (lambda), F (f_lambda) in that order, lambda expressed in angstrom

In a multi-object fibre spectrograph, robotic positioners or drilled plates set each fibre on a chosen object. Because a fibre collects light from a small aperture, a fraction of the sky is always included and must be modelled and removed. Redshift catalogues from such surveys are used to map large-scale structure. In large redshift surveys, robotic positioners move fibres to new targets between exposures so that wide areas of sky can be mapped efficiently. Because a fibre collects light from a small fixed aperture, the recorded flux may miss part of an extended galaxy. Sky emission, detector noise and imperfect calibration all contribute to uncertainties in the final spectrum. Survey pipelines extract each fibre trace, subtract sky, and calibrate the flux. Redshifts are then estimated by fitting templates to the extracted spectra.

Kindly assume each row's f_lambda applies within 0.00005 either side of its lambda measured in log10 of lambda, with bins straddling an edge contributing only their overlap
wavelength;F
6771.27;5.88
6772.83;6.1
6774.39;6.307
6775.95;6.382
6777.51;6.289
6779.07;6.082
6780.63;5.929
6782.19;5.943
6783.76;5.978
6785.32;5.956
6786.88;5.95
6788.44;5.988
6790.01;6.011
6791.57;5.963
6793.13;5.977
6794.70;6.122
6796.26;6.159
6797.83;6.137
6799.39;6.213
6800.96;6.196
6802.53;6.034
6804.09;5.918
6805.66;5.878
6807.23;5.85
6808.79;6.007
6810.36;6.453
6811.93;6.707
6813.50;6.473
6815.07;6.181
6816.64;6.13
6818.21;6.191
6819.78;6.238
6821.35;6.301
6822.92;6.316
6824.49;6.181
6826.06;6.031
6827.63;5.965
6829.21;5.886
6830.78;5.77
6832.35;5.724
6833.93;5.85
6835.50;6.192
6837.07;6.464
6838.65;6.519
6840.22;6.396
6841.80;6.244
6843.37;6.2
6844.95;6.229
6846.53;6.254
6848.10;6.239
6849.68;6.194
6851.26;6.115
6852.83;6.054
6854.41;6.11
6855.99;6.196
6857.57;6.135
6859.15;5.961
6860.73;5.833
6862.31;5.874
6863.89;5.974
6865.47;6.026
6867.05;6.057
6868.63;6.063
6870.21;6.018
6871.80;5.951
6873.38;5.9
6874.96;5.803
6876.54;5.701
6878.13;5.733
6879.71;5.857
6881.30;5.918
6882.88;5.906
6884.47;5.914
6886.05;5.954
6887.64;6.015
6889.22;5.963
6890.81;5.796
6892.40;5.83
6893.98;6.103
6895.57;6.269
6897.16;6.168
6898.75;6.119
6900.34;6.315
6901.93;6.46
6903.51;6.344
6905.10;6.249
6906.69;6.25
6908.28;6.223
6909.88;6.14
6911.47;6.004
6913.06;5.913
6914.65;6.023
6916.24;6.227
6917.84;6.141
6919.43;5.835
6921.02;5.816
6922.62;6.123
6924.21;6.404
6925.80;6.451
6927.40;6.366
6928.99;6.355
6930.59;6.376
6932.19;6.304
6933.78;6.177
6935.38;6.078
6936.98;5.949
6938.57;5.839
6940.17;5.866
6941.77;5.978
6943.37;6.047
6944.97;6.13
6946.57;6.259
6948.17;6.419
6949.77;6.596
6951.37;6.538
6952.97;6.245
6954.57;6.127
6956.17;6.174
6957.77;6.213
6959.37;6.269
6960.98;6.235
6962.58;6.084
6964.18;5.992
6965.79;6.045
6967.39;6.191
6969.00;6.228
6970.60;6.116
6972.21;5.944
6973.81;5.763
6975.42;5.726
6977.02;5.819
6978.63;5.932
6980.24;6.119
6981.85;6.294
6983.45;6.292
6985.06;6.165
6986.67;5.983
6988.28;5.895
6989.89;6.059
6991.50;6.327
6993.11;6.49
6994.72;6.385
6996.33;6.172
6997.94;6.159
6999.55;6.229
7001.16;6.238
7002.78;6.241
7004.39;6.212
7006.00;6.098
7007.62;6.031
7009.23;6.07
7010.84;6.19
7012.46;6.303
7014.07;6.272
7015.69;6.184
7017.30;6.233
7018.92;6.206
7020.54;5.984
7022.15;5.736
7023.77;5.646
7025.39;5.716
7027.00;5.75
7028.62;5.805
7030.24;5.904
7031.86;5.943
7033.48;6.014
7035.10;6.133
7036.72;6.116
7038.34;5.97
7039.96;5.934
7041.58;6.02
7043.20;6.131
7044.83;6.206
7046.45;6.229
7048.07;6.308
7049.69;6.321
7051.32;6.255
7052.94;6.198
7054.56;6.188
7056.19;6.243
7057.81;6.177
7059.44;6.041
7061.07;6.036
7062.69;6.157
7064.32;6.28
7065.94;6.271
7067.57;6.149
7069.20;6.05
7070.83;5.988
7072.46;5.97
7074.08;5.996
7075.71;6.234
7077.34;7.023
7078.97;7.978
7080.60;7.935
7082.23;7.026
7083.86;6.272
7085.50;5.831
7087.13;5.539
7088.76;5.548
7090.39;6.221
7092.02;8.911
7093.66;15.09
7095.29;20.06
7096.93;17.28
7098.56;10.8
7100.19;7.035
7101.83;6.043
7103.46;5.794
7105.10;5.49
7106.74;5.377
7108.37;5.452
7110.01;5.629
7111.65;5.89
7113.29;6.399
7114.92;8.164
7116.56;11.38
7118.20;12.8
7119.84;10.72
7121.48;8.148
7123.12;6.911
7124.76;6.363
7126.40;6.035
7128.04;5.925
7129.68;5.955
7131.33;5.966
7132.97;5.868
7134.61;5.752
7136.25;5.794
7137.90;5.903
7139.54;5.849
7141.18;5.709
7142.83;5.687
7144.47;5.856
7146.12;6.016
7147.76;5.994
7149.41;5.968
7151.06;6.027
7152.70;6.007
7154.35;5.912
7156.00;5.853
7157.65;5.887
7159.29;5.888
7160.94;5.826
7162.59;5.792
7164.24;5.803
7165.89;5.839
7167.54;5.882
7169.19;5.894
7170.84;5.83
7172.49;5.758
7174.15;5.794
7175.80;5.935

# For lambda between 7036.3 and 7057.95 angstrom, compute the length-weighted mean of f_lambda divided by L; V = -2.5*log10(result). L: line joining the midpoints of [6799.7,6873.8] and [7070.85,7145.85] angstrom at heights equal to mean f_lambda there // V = 0.16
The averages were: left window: 6.12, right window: 7.47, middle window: 6.17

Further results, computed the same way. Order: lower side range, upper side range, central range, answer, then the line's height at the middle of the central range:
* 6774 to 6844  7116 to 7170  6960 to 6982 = 0.05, 6.31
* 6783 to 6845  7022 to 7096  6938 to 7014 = 0.06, 6.52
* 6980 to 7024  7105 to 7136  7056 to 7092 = 0.06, 6.72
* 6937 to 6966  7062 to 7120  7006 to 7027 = 0.15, 6.94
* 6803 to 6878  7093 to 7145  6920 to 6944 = 0.09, 6.67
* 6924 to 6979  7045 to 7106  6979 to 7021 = 0.07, 6.62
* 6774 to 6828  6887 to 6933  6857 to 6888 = 0.04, 6.15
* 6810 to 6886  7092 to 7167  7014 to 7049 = 0.14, 6.87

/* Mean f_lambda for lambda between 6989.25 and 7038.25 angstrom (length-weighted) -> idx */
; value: 6.09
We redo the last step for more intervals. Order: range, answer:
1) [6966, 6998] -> 6.1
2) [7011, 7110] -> 6.82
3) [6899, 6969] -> 6.18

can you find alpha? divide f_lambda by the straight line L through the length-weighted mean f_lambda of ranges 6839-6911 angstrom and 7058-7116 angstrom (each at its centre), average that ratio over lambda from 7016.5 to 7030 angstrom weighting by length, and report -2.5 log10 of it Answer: 0.19 mag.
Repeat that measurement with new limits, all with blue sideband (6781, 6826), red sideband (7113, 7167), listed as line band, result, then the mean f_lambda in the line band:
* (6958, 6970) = 0.035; 6.15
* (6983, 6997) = 0.034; 6.19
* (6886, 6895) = 0.052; 5.95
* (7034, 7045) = 0.069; 6.06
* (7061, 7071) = 0.059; 6.15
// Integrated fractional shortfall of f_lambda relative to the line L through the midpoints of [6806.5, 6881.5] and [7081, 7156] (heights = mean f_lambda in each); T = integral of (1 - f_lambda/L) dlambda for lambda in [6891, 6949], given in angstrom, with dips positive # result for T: 2.7 angstrom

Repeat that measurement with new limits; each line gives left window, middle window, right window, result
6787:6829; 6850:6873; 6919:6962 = 0.5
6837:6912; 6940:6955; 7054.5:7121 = 0.9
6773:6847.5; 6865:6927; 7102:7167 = 1.6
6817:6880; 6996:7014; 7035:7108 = 1.7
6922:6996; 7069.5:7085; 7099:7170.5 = -0.8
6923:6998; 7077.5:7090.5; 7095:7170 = 0.3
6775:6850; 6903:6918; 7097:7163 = 0.4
